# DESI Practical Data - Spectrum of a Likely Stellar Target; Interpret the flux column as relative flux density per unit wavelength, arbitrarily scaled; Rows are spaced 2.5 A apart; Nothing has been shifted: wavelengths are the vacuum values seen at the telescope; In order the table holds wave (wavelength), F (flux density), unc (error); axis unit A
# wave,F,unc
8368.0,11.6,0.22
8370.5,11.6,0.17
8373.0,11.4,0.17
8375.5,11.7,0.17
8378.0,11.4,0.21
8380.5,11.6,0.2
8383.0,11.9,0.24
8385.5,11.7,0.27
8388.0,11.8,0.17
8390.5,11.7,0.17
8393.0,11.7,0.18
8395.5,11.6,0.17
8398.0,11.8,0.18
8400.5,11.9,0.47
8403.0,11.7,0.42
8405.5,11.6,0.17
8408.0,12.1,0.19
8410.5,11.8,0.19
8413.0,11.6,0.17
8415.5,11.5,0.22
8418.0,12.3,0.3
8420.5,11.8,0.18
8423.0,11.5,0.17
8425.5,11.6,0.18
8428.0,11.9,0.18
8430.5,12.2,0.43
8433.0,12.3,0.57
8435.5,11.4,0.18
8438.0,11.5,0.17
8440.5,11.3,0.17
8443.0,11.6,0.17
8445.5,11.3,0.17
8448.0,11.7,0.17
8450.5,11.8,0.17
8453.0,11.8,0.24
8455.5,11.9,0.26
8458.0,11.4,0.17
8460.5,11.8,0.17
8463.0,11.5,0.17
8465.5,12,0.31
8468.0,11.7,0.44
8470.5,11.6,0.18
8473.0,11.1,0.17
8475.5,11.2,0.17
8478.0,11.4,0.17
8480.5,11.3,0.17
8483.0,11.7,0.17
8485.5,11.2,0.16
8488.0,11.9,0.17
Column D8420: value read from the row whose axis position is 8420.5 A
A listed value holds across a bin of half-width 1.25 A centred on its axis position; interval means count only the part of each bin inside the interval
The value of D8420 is 11.8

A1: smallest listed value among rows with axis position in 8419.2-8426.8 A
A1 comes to 11.5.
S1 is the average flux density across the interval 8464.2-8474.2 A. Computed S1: 11.6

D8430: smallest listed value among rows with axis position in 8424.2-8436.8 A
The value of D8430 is 11.4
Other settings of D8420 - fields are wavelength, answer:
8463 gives 11.5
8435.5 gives 11.4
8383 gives 11.9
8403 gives 11.7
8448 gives 11.7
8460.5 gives 11.8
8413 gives 11.6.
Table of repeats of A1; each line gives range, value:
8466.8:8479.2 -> 11.1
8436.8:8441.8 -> 11.3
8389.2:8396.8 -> 11.6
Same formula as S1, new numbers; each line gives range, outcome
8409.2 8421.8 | 11.8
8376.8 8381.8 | 11.5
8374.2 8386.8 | 11.7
